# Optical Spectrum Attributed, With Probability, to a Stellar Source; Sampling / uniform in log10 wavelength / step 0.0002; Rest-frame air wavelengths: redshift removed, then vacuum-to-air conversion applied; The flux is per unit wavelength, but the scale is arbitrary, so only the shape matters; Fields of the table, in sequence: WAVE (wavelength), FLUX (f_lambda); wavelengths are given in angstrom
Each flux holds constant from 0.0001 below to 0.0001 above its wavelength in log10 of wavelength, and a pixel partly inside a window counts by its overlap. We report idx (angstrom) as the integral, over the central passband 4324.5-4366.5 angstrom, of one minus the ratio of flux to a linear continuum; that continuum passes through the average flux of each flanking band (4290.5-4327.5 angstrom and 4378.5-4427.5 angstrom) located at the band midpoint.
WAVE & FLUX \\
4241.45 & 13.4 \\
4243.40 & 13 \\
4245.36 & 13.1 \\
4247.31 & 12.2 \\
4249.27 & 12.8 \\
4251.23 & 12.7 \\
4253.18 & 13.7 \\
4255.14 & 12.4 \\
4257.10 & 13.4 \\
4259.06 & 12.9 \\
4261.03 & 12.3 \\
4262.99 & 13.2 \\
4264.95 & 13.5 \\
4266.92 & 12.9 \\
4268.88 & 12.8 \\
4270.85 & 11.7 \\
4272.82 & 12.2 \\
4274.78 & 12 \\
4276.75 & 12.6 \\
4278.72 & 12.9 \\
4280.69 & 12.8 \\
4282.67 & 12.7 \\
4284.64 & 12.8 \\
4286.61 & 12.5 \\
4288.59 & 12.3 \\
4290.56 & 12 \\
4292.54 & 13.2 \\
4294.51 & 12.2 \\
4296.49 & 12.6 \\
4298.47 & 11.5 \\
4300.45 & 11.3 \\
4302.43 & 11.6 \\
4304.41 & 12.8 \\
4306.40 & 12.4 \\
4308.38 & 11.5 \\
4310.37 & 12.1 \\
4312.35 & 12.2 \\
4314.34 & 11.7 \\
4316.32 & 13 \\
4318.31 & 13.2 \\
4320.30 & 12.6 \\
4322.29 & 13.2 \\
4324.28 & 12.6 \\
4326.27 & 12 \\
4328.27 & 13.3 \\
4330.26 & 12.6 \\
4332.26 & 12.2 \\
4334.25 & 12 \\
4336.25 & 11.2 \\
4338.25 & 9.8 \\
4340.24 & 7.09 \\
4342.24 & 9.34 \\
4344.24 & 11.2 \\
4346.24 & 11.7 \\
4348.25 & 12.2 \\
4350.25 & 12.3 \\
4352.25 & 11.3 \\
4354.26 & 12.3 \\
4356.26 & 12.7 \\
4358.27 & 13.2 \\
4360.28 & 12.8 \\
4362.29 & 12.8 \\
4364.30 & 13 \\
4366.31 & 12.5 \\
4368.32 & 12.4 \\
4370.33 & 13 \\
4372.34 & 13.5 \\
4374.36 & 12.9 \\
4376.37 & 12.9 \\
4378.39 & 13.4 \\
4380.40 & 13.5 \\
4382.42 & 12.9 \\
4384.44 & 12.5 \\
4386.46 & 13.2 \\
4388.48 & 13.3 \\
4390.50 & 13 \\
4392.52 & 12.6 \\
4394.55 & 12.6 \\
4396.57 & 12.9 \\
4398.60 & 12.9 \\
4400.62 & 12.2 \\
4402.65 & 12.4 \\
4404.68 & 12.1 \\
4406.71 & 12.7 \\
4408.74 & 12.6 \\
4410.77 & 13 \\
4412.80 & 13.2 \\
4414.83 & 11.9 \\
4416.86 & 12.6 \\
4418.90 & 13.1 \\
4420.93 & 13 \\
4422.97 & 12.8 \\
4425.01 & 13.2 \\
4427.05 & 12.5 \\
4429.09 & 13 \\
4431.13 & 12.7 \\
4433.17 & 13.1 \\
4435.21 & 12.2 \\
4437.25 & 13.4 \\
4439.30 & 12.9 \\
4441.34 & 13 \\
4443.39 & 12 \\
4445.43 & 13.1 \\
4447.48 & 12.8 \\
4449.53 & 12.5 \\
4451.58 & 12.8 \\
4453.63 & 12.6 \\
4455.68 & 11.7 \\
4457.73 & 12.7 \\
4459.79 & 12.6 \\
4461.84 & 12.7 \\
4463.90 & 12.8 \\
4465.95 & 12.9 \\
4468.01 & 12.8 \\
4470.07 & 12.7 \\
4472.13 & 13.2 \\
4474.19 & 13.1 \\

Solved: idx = 2.4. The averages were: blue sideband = 12.3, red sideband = 12.8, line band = 11.8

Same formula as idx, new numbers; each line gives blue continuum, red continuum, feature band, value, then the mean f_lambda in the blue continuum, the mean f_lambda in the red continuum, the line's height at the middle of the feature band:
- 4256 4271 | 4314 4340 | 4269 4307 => 0.80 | 12.9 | 12.1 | 12.6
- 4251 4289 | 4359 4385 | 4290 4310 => 1.05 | 12.7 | 12.9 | 12.8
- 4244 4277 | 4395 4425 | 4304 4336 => 0.73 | 12.7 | 12.7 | 12.7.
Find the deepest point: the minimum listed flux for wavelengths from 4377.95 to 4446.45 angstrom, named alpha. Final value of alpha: 11.9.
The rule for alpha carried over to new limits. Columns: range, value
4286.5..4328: 11.3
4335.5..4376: 7.09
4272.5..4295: 12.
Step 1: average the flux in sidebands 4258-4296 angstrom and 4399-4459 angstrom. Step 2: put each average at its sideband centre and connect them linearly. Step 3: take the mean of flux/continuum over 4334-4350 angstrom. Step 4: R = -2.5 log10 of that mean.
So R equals 0.19 mag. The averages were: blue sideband 12.6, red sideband 12.7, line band 10.6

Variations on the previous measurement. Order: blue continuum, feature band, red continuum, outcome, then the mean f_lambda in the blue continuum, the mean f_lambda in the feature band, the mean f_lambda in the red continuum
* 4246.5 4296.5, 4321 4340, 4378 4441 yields 0.07 mag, 12.7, 11.9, 12.8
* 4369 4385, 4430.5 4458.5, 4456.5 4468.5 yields 0.01 mag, 13.1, 12.7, 12.7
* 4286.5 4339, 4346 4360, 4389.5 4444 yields 0.01 mag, 12.2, 12.3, 12.7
